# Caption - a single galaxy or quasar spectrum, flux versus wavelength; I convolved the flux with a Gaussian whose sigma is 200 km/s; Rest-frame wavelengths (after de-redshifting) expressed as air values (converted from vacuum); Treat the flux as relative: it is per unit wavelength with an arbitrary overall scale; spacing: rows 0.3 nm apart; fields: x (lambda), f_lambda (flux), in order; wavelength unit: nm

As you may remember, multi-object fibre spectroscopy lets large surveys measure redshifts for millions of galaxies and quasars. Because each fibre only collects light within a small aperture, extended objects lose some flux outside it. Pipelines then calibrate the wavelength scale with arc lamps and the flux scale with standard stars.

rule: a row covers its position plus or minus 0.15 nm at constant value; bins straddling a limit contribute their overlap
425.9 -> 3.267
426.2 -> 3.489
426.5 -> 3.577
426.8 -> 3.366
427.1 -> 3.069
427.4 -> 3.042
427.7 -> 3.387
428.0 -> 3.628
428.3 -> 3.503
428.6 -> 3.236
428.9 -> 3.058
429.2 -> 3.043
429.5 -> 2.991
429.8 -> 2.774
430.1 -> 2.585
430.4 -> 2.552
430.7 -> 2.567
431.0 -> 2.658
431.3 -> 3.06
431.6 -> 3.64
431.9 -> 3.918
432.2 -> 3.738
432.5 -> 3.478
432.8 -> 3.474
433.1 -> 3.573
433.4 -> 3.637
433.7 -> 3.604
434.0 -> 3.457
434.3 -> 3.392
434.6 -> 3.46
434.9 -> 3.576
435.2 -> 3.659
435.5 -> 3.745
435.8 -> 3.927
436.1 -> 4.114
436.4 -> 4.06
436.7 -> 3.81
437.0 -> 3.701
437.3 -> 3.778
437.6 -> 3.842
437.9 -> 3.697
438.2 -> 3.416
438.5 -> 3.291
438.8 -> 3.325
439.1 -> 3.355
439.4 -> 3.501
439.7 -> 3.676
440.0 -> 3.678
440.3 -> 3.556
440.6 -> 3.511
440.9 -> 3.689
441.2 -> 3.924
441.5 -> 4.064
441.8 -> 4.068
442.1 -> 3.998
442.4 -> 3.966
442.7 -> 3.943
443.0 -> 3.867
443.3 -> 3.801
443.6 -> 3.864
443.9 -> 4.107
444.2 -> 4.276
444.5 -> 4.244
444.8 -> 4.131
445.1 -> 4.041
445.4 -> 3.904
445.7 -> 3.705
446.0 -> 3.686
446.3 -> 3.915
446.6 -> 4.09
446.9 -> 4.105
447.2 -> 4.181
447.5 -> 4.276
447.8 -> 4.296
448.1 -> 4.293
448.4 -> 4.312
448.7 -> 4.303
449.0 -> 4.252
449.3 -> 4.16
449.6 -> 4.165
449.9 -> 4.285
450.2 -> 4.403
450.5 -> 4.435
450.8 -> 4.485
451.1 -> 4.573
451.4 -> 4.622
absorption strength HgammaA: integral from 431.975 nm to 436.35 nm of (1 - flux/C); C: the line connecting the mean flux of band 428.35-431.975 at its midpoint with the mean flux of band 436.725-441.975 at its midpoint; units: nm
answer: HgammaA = -0.48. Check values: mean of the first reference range 3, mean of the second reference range 3.66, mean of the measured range 3.65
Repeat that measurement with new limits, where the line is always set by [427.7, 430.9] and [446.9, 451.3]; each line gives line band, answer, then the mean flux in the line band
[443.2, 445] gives -0.04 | 4.08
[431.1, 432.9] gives -0.19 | 3.53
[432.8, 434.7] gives -0.13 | 3.52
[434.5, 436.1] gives -0.15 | 3.72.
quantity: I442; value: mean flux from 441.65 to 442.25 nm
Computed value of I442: 4.03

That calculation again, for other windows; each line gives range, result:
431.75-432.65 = 3.71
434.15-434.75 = 3.43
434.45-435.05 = 3.52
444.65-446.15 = 3.89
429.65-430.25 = 2.68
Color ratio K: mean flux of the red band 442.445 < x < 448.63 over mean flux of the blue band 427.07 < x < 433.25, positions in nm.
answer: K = 1.27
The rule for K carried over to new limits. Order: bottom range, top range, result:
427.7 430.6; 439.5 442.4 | 1.25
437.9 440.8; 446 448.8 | 1.19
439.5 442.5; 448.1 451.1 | 1.14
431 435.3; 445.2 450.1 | 1.17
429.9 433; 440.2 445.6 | 1.25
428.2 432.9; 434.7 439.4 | 1.17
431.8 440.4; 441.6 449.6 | 1.12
